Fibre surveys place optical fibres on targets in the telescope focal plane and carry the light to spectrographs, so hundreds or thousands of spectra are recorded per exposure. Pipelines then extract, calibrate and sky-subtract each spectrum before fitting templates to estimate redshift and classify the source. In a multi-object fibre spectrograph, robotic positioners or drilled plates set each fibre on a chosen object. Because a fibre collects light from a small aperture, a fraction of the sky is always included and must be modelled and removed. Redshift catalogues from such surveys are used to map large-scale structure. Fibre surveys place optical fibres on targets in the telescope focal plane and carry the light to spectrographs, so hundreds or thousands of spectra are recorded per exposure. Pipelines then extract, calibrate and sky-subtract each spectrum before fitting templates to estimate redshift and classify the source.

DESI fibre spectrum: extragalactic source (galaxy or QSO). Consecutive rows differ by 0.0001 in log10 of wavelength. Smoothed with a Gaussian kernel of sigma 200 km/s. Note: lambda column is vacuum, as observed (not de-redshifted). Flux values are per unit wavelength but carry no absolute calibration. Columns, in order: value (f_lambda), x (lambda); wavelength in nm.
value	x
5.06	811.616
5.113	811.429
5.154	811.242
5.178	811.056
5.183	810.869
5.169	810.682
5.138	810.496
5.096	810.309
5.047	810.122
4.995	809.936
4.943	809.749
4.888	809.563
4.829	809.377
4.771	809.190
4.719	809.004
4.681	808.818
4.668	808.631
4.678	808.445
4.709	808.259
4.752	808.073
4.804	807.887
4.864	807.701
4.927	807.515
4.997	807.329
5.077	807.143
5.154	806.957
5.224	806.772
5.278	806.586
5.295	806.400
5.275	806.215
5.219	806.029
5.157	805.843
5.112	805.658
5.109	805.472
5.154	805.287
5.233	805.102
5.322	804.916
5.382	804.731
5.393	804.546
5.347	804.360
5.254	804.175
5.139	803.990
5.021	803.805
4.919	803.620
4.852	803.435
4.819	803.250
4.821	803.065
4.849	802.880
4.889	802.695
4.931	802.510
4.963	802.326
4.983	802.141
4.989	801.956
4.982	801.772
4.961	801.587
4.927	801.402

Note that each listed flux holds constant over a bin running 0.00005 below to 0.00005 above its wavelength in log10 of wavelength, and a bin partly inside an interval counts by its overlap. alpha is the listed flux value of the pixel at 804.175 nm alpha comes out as 5.254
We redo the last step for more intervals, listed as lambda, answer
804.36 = 5.347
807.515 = 4.927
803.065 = 4.821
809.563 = 4.888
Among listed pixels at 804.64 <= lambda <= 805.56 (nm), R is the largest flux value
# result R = 5.382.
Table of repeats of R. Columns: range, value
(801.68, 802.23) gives 4.989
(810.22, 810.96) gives 5.183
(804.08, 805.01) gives 5.393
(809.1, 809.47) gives 4.829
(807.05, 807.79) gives 5.077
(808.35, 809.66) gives 4.888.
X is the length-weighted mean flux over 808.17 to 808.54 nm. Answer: 4.7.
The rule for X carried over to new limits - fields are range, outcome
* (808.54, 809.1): 4.69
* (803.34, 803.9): 4.93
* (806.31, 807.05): 5.24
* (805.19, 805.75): 5.13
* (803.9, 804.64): 5.28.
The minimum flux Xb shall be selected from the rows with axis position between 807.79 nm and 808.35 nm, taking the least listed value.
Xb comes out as 4.709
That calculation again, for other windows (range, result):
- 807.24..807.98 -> 4.804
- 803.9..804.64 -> 5.139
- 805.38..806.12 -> 5.109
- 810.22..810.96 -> 5.096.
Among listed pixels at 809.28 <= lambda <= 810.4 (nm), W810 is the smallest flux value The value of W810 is 4.829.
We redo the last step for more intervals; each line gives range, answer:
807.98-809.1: 4.668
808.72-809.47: 4.681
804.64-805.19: 5.233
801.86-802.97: 4.849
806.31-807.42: 4.997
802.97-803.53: 4.819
